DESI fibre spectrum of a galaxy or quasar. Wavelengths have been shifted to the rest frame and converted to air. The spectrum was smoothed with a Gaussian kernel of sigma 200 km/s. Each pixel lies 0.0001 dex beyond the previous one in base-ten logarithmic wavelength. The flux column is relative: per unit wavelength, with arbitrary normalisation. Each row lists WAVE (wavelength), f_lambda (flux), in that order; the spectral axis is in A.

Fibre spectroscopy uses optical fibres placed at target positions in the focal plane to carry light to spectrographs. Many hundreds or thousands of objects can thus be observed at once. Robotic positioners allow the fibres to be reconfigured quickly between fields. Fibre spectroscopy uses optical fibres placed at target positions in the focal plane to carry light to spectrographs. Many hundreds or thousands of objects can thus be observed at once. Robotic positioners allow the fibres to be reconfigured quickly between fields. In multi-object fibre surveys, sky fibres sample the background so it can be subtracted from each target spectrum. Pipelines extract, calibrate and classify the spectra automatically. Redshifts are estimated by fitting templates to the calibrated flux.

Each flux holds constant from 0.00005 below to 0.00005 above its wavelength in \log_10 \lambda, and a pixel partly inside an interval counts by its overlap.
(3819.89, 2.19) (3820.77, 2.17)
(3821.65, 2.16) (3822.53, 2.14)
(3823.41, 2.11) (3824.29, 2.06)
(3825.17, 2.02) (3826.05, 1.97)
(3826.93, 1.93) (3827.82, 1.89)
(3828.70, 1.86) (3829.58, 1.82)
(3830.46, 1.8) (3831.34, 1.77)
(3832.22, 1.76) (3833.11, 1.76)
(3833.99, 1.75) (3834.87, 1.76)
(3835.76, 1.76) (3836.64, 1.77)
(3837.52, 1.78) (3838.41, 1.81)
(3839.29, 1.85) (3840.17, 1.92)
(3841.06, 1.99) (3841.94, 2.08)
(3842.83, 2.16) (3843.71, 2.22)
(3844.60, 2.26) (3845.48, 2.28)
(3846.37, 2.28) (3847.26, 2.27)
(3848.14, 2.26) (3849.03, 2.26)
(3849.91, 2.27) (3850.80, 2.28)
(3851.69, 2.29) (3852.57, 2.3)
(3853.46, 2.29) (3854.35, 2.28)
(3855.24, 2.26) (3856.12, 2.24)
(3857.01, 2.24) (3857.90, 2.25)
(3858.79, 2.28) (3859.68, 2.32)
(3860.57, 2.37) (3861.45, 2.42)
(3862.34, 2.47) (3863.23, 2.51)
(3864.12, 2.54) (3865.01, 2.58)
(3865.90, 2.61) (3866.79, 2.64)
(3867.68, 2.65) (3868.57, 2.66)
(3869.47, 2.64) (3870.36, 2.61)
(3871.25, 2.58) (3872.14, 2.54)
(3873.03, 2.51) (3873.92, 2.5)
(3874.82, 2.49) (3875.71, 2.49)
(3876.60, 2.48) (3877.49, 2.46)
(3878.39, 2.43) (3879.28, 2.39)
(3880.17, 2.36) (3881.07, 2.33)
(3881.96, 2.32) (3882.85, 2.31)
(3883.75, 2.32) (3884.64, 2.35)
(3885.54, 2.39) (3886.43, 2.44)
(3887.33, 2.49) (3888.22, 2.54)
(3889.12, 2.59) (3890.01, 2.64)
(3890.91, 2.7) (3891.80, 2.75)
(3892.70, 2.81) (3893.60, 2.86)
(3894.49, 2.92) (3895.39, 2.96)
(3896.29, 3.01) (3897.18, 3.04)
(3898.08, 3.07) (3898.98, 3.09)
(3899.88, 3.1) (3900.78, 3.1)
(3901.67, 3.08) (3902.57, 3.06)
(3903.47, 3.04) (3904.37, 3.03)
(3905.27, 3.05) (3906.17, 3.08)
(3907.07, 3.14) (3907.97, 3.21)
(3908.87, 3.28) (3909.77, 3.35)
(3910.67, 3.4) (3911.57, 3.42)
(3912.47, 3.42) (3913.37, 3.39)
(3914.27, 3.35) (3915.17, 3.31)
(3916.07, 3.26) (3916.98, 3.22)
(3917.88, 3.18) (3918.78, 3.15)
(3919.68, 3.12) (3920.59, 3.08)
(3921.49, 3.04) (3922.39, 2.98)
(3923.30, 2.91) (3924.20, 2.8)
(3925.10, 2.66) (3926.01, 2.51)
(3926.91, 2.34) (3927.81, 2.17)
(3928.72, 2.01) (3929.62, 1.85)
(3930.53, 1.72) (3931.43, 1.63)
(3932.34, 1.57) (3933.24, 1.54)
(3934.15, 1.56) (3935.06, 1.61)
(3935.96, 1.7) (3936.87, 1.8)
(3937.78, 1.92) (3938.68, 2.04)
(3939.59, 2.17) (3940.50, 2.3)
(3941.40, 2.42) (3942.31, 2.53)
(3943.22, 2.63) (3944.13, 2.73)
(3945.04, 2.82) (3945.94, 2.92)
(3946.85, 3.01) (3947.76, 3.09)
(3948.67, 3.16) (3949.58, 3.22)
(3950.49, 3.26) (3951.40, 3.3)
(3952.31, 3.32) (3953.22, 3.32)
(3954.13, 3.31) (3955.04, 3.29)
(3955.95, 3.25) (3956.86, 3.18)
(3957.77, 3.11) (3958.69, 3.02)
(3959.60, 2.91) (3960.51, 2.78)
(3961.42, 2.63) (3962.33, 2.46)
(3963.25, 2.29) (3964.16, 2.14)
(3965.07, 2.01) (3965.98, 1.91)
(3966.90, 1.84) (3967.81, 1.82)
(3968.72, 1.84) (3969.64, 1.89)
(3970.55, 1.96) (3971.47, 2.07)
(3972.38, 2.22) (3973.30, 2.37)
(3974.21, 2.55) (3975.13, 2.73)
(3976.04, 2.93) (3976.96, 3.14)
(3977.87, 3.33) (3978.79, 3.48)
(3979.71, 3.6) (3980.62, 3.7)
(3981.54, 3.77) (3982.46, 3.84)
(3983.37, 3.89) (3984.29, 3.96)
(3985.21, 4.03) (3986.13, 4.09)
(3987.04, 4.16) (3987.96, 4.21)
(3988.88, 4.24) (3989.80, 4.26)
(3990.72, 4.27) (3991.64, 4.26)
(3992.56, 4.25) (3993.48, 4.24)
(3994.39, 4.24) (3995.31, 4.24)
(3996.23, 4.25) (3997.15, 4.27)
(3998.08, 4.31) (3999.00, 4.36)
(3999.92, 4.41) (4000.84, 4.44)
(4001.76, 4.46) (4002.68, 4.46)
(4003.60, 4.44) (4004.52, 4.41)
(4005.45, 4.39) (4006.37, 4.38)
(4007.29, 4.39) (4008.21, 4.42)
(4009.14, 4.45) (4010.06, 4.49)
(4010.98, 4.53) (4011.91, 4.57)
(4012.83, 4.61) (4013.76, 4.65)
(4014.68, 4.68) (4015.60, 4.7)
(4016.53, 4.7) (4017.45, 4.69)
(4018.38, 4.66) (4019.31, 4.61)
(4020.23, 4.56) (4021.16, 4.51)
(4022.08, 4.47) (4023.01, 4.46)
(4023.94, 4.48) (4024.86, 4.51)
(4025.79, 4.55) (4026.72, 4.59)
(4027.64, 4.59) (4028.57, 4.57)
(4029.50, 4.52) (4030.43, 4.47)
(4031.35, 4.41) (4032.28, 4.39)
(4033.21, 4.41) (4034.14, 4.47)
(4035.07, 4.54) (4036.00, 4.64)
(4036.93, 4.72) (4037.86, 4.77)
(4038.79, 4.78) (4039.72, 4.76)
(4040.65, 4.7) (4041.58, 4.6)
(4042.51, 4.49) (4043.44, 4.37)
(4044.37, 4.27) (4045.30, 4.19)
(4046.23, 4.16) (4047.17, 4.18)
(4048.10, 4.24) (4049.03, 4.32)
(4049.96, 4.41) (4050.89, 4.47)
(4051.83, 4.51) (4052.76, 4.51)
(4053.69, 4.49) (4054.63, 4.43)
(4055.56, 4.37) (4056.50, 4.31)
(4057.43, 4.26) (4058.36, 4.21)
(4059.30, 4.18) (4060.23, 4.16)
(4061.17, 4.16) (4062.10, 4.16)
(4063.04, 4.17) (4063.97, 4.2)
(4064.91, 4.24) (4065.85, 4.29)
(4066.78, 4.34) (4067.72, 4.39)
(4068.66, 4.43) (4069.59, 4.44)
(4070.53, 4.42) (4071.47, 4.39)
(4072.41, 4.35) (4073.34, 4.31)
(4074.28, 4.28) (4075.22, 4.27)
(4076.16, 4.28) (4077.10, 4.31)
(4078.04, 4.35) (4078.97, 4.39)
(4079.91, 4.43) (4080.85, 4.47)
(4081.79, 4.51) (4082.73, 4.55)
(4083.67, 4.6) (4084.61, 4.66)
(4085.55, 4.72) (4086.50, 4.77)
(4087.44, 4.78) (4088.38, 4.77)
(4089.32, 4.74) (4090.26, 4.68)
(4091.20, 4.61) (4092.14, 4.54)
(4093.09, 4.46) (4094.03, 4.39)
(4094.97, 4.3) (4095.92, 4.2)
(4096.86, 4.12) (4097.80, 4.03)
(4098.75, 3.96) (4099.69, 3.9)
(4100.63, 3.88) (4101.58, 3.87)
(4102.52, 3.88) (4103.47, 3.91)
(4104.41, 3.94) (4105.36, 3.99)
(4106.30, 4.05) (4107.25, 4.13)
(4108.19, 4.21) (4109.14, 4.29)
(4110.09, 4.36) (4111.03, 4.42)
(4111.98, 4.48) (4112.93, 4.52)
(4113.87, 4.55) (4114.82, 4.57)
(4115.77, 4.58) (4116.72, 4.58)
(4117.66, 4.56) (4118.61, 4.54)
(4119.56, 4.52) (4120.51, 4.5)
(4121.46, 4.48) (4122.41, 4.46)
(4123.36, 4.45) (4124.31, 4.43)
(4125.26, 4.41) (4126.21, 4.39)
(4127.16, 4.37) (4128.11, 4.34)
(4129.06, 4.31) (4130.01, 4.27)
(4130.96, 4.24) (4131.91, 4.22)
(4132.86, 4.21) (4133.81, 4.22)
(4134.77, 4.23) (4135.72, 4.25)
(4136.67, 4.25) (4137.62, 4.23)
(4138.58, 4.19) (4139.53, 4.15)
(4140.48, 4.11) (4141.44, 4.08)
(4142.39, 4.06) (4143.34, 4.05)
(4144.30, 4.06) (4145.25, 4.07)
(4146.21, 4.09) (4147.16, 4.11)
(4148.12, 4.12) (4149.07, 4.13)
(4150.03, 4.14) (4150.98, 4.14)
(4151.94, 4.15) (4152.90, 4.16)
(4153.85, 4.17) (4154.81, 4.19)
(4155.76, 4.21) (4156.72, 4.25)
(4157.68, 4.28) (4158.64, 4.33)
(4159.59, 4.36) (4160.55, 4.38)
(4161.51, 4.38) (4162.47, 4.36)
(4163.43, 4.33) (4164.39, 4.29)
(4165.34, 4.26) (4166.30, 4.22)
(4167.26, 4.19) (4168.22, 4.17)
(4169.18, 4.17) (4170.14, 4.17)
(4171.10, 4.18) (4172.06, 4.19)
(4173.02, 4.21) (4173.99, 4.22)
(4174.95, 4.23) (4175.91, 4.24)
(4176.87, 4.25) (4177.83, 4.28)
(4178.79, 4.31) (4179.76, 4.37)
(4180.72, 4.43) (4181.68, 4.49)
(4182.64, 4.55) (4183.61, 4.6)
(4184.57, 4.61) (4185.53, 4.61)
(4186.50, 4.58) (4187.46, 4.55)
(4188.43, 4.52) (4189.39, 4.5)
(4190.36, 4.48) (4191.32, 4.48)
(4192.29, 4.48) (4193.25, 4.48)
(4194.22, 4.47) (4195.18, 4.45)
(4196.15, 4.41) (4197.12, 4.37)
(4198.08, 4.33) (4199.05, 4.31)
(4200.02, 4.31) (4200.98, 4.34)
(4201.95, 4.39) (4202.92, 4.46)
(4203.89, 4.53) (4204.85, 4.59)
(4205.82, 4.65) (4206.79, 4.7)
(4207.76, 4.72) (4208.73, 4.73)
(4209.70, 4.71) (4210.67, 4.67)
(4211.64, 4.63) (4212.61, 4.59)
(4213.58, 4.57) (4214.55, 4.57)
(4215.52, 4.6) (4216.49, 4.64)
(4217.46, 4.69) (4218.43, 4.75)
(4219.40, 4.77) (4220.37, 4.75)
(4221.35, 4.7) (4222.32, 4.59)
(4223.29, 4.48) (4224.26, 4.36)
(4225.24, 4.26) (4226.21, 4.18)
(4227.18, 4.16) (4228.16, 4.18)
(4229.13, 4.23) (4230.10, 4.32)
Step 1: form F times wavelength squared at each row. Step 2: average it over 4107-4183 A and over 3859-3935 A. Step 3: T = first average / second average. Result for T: 1.80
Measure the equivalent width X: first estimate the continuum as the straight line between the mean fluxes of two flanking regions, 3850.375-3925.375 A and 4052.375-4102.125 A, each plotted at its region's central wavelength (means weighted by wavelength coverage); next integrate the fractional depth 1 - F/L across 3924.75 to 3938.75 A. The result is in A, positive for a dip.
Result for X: 5.4 A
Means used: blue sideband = 2.74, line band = 1.91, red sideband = 4.36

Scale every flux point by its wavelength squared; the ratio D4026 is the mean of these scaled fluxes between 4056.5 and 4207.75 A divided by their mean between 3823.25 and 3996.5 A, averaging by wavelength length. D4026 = 1.80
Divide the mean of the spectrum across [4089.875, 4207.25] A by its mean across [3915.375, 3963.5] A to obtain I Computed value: 1.63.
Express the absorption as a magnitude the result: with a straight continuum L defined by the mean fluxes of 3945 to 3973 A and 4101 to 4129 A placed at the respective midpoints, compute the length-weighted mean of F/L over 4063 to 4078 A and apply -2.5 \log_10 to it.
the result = -0.12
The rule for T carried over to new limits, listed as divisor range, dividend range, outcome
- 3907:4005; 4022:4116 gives 1.51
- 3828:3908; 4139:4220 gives 2.10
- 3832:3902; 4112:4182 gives 2.04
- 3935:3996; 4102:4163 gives 1.53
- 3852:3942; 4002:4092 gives 1.85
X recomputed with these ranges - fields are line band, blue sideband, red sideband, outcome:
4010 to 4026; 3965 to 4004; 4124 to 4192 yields -4.0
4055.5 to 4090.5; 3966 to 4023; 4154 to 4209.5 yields -2.6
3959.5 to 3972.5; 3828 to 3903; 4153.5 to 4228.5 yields 3.7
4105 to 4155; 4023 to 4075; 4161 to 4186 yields 0.8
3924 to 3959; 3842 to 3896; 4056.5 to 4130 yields 6.2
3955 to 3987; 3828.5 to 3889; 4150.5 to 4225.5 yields 1.5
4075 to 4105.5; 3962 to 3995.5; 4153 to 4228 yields -4.0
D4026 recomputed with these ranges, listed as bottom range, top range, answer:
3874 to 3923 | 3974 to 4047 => 1.58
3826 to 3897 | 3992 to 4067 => 2.08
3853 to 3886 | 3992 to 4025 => 1.97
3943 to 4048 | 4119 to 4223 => 1.24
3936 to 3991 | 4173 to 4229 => 1.72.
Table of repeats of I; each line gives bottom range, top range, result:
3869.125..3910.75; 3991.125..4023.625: 1.62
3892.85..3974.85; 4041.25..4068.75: 1.60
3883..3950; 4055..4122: 1.60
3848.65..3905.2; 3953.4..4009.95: 1.35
